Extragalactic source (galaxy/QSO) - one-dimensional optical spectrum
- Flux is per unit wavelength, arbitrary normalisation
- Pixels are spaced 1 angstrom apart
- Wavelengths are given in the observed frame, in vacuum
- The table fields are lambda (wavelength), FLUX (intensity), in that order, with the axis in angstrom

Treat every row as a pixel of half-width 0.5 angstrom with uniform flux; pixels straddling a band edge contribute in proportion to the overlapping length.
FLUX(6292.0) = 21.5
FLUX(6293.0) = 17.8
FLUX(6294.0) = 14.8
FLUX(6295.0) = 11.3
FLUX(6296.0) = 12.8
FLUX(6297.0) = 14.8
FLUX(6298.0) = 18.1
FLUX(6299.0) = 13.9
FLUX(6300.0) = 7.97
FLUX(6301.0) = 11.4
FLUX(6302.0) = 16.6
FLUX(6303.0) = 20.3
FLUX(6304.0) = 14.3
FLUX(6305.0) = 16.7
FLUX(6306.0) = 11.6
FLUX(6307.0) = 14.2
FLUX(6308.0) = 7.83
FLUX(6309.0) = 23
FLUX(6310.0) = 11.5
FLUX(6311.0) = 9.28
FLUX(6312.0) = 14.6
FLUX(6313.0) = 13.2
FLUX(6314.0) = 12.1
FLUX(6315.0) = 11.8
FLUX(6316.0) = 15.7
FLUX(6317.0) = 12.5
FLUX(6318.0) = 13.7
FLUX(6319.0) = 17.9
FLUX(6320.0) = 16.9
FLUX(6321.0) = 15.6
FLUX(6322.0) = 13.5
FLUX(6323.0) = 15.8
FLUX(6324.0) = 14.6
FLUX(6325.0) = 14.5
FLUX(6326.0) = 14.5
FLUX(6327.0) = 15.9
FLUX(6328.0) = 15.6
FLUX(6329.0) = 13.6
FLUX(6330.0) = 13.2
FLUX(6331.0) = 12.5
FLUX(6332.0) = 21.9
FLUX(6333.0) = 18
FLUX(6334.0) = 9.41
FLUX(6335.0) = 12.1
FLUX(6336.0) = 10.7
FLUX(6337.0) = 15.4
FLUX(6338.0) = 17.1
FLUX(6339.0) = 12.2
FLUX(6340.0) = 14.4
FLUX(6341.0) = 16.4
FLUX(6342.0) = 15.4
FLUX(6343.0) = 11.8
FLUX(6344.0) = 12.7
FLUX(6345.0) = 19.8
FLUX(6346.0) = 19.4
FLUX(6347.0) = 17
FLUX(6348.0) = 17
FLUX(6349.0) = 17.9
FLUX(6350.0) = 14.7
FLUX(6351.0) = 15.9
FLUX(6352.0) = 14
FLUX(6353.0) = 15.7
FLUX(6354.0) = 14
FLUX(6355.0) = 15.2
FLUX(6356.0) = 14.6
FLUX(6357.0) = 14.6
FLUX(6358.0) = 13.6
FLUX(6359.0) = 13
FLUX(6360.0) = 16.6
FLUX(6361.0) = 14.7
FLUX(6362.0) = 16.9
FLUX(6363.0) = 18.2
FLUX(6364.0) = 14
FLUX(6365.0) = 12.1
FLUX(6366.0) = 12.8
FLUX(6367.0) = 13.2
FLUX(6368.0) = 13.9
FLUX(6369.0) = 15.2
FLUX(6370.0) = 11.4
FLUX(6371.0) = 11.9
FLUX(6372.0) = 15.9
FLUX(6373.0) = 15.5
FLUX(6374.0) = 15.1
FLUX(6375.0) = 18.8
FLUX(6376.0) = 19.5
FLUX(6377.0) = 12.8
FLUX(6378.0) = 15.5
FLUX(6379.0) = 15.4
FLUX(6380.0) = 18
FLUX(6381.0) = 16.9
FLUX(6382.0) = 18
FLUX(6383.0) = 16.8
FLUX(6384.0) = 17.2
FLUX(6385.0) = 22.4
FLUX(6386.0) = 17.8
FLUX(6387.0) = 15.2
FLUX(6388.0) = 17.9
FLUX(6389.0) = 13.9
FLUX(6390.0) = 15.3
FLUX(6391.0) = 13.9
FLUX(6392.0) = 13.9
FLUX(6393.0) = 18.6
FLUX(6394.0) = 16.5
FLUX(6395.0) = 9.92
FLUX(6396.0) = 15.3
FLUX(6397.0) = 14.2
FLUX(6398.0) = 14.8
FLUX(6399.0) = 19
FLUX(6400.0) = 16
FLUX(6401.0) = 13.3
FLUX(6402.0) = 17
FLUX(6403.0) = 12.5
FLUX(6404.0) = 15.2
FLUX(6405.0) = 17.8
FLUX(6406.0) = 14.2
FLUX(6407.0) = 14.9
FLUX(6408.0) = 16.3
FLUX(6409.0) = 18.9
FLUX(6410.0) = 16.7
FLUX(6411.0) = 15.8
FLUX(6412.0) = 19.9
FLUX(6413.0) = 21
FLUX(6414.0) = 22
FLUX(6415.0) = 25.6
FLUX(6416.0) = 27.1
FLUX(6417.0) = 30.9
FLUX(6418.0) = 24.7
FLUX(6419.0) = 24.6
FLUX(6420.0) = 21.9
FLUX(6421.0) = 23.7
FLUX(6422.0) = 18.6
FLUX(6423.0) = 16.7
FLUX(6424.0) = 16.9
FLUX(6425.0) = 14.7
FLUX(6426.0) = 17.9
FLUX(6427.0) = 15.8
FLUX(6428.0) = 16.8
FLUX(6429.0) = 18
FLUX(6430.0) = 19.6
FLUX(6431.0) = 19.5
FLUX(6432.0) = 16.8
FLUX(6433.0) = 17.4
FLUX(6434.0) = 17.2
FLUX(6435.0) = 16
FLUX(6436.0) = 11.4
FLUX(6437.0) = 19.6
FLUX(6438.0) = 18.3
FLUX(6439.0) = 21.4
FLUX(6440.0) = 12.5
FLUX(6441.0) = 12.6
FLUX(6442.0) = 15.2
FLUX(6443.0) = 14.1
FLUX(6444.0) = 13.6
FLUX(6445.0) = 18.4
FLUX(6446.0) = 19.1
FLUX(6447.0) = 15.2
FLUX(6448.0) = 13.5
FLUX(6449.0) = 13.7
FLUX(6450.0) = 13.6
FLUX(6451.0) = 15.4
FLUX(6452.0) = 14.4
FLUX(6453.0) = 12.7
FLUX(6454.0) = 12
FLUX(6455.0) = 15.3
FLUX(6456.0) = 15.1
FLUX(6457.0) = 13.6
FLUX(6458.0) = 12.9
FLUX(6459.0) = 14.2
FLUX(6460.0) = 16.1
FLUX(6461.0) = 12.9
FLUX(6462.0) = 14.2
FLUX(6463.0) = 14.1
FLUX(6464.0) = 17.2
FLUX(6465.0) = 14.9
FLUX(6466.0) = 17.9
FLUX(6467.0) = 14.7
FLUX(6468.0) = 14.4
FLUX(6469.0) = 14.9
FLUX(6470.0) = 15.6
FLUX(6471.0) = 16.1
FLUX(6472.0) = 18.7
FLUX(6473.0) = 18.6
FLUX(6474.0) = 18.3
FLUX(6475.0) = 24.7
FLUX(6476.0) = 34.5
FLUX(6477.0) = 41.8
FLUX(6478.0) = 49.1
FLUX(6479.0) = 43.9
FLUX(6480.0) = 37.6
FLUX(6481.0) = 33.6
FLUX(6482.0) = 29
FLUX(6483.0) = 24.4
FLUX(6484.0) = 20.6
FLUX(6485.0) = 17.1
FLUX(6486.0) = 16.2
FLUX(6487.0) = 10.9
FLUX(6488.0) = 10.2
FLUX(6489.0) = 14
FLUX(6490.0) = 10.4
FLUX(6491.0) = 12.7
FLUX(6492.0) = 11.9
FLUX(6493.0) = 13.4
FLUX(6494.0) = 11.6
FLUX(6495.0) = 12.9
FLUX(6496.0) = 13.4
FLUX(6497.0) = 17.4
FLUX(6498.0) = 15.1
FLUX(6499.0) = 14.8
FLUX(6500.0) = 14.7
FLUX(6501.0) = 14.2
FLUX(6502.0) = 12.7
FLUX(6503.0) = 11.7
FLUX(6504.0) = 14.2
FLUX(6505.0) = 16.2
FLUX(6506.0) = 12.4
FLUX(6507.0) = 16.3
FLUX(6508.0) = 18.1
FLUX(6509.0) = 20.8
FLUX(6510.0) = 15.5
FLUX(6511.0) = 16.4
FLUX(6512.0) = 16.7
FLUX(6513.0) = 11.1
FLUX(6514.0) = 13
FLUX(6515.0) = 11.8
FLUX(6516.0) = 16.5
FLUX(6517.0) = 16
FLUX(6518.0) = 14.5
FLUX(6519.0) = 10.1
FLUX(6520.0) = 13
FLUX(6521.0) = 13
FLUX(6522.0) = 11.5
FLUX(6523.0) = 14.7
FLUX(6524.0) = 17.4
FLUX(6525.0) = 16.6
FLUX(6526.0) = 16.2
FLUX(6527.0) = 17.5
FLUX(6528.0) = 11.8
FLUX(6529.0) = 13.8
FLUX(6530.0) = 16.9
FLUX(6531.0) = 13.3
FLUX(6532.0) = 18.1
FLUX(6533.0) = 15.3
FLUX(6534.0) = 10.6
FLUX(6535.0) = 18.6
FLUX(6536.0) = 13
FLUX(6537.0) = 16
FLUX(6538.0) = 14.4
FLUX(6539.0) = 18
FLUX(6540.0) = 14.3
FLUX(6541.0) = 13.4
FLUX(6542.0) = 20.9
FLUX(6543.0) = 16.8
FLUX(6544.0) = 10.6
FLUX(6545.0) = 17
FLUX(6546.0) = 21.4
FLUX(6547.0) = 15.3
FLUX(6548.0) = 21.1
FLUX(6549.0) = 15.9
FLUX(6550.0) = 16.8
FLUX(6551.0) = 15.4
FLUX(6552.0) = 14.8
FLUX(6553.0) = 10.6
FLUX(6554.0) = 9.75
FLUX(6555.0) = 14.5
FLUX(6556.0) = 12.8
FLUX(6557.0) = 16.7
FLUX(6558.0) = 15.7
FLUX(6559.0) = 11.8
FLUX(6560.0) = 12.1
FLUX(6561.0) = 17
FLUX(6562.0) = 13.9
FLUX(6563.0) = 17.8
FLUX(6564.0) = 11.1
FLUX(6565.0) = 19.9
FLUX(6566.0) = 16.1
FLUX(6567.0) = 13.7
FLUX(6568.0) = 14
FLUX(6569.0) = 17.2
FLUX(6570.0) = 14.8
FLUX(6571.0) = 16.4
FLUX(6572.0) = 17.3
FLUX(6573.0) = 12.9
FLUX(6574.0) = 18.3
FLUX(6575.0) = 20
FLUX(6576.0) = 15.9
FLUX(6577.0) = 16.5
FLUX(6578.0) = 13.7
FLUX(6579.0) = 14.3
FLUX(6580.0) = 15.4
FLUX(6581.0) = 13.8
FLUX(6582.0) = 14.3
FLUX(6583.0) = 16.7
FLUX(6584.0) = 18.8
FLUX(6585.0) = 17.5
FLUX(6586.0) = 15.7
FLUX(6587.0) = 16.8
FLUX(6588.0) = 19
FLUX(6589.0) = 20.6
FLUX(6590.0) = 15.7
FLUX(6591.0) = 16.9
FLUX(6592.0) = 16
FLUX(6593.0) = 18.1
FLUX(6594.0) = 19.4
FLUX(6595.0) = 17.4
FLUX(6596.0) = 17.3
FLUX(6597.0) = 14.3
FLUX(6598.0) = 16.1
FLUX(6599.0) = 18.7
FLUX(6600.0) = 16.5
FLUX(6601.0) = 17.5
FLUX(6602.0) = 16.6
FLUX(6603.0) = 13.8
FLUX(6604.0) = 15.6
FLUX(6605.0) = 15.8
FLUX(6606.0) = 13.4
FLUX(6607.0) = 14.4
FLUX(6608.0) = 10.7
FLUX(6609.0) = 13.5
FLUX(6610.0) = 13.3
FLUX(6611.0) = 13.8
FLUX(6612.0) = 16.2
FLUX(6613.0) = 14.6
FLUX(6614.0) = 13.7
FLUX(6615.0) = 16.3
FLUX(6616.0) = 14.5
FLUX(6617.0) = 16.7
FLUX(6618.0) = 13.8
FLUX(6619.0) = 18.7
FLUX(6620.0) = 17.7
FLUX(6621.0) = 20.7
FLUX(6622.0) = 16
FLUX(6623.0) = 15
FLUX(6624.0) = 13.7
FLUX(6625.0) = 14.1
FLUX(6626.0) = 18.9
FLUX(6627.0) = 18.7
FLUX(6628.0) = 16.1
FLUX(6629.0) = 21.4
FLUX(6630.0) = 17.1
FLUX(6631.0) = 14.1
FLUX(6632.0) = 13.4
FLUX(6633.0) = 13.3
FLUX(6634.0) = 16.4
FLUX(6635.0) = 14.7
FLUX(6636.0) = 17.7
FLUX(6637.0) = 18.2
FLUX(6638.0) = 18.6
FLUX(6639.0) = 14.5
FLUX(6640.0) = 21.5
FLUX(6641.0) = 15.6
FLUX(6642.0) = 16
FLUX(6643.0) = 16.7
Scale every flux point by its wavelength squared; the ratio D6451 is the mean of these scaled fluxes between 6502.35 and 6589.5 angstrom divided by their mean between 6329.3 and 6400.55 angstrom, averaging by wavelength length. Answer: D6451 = 1.1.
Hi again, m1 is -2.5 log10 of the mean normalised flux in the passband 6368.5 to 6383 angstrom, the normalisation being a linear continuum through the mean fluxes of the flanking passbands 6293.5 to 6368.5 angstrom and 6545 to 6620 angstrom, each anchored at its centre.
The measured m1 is -0.07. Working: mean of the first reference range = 14.6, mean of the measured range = 15.7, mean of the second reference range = 15.7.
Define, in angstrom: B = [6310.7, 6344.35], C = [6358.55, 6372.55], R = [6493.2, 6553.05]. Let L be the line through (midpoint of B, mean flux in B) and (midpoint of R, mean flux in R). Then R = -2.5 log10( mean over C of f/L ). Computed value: 0.01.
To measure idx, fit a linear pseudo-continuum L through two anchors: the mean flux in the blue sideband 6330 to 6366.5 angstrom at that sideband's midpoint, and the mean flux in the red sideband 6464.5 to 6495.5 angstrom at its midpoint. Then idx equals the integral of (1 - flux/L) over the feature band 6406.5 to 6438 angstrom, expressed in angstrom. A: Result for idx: -1.7 angstrom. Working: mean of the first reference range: 15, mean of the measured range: 19.2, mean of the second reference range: 20.8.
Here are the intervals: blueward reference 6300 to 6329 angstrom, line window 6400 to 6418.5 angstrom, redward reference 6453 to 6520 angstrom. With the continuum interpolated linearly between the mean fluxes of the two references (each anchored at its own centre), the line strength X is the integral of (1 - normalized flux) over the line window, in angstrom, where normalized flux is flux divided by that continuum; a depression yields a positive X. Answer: -3.4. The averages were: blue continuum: 14.3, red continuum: 17.4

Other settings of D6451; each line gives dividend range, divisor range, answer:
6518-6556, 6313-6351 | 1.07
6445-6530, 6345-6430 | 1.04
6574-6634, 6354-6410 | 1.11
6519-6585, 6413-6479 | 0.86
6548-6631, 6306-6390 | 1.13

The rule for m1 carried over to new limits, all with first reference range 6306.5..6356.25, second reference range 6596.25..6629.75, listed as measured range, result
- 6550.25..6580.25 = 0.04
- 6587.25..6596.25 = -0.14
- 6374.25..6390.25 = -0.14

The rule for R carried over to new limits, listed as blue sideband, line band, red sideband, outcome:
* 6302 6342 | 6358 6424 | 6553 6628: -0.14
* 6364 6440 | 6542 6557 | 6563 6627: 0.06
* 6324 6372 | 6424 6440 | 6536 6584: -0.14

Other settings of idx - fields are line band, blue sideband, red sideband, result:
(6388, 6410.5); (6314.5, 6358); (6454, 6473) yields -0.52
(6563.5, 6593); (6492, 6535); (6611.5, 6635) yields -1.40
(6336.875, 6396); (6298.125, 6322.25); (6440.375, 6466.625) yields -4.83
